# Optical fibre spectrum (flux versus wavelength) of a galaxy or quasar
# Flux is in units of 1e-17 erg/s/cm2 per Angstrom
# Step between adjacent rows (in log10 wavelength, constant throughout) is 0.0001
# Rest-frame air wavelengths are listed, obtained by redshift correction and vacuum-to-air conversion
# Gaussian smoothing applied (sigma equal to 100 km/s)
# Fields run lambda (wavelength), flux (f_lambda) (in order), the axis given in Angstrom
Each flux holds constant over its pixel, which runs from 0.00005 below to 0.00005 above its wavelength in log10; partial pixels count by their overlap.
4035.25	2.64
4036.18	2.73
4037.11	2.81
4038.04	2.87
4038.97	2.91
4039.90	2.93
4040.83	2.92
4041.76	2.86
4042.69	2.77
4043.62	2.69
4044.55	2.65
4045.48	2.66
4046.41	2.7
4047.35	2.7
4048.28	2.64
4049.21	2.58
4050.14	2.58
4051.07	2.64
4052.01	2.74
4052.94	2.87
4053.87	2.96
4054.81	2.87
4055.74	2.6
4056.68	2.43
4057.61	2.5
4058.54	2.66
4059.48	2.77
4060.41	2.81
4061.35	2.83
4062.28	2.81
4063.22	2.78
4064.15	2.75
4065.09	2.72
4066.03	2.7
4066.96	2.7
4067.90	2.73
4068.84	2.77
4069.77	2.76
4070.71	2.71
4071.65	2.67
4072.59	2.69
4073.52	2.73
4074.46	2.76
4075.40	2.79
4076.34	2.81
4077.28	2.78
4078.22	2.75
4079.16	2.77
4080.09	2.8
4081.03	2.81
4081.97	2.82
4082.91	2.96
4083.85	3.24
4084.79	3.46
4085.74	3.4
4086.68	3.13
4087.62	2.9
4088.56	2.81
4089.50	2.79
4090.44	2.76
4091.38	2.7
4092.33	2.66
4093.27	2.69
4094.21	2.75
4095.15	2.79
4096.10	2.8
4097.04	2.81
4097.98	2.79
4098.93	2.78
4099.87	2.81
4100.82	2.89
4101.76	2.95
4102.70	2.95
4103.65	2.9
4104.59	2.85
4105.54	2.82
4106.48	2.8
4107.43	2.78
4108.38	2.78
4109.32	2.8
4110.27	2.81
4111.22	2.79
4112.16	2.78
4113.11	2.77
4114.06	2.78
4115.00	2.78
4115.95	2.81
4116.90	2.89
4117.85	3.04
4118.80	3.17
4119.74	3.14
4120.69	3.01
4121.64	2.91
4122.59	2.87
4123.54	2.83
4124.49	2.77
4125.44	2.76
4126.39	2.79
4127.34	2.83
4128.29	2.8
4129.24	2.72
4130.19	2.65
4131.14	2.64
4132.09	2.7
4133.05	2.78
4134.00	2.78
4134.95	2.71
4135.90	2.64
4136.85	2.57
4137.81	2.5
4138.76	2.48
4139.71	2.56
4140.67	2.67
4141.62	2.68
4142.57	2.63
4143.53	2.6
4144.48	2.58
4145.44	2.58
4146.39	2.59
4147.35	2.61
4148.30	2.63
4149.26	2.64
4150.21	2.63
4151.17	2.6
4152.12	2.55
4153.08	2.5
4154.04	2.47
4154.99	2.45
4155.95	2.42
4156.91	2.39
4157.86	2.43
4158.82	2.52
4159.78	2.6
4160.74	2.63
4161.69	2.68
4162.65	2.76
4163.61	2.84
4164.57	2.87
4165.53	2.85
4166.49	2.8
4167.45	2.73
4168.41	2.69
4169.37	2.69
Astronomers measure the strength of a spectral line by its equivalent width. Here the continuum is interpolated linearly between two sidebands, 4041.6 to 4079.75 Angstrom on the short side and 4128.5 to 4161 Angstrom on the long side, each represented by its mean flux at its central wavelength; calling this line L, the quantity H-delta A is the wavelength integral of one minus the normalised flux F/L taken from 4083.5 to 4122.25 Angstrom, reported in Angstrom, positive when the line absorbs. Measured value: -3.3 Angstrom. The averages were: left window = 2.72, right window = 2.59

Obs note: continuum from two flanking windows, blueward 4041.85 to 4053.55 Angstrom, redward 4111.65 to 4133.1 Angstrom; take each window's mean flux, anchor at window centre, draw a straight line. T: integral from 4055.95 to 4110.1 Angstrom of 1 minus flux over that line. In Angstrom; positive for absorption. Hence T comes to -0.9 Angstrom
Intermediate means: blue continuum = 2.7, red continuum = 2.84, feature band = 2.81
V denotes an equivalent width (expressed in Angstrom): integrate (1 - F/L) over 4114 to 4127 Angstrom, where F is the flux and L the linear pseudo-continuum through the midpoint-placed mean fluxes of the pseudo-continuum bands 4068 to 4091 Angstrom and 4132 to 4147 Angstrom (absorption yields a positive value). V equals -1.0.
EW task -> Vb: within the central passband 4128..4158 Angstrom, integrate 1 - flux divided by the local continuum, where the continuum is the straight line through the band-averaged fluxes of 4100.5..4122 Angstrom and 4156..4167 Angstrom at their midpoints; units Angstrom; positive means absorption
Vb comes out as 1.5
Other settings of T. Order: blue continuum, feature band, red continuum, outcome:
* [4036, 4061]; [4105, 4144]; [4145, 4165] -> -2.06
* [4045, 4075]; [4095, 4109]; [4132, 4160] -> -0.98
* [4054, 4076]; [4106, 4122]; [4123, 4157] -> -1.25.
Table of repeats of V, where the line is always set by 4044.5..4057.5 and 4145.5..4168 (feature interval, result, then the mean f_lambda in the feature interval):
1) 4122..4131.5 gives -0.5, 2.77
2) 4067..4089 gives -1.7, 2.87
